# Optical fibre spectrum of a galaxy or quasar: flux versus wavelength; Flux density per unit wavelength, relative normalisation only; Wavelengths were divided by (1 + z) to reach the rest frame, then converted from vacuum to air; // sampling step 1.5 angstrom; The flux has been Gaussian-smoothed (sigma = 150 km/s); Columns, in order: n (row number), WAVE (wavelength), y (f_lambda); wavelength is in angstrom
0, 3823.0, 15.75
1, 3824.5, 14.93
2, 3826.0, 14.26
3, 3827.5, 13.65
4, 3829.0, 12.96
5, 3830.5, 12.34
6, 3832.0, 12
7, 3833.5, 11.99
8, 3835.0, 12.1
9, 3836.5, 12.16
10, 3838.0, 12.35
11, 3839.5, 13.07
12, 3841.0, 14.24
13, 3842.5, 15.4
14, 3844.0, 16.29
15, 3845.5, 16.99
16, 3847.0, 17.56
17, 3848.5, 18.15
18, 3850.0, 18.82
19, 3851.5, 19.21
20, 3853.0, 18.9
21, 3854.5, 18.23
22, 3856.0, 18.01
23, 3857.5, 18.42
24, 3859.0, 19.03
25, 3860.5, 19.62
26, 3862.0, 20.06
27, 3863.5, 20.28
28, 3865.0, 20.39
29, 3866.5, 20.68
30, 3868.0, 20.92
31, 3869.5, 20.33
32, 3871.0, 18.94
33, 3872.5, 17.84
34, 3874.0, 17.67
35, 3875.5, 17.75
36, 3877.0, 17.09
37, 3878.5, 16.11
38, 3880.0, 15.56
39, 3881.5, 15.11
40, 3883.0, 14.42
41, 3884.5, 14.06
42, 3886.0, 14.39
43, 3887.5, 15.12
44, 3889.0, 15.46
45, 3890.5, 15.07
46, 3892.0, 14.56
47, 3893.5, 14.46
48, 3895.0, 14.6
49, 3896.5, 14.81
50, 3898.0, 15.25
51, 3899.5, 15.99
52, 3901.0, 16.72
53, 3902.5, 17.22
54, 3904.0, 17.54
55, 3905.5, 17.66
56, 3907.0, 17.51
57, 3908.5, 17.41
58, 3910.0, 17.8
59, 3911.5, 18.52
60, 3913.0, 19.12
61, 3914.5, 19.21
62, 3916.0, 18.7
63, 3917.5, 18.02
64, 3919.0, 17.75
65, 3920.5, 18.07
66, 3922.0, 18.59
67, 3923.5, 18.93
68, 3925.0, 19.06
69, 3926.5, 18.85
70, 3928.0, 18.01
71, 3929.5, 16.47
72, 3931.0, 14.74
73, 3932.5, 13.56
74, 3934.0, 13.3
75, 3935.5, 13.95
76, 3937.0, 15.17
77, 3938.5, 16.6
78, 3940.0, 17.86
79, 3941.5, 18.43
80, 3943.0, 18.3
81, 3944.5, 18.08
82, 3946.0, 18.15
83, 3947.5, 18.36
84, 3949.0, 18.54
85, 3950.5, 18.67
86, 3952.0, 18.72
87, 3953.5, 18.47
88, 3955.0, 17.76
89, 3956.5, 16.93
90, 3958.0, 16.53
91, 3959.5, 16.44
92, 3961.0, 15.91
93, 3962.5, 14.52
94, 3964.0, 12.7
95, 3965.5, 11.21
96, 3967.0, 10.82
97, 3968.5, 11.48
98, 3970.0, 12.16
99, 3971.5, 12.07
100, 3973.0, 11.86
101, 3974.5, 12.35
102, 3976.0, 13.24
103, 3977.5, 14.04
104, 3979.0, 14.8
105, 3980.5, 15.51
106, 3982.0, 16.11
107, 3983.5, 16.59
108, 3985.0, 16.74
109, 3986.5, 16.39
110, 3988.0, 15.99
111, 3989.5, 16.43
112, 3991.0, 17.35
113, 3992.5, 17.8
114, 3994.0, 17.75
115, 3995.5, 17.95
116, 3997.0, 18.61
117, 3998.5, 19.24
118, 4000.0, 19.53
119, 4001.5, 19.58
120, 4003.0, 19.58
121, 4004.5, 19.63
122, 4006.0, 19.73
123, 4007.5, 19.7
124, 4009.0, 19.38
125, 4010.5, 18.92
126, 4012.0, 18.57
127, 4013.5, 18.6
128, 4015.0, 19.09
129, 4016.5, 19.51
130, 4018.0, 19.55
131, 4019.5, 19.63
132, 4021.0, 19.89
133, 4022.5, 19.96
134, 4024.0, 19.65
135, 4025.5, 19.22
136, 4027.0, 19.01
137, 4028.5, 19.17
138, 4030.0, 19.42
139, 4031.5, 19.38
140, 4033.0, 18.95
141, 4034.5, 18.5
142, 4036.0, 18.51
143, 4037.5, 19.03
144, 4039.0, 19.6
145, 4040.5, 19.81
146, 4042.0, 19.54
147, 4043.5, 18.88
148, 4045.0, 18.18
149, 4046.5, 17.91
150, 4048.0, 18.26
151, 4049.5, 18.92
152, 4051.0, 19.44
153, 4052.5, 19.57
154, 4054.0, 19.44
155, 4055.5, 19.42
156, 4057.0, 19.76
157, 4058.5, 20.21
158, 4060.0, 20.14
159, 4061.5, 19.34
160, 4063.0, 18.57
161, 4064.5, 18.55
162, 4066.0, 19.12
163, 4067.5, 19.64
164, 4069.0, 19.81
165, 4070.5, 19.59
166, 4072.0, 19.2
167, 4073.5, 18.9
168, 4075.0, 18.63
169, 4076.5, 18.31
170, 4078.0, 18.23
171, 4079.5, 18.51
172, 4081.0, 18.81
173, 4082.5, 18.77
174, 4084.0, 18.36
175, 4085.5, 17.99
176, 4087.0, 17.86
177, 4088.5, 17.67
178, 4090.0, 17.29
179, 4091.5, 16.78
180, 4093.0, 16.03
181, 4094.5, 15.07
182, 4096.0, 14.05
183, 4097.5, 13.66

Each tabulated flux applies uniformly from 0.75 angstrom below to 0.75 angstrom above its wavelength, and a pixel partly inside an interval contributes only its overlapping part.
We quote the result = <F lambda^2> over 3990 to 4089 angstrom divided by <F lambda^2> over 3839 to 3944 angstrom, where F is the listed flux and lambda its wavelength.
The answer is 1.19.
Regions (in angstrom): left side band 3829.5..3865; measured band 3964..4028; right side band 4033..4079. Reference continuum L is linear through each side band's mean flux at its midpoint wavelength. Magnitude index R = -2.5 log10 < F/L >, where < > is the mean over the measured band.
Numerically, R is 0.08 mag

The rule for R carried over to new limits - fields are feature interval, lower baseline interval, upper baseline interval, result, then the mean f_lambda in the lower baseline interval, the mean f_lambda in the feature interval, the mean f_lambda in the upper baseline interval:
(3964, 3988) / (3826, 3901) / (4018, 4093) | 0.28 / 16.3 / 13.7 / 18.9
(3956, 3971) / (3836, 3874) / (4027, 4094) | 0.31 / 17.9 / 13.8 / 18.8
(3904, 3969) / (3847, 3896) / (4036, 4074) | 0.07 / 17.5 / 16.9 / 19.2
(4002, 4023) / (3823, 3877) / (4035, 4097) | -0.08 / 16.7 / 19.4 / 18.6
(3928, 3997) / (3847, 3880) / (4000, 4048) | 0.21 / 18.8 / 15.8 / 19.2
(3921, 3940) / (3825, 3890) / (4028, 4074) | 0.06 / 16.5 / 16.5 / 19.2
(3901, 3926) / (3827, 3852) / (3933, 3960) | -0.11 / 14.6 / 18.2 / 17.2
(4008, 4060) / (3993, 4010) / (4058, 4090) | -0.01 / 19.1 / 19.2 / 18.8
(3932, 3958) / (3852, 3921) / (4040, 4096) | 0.04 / 17.4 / 17.1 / 18.6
